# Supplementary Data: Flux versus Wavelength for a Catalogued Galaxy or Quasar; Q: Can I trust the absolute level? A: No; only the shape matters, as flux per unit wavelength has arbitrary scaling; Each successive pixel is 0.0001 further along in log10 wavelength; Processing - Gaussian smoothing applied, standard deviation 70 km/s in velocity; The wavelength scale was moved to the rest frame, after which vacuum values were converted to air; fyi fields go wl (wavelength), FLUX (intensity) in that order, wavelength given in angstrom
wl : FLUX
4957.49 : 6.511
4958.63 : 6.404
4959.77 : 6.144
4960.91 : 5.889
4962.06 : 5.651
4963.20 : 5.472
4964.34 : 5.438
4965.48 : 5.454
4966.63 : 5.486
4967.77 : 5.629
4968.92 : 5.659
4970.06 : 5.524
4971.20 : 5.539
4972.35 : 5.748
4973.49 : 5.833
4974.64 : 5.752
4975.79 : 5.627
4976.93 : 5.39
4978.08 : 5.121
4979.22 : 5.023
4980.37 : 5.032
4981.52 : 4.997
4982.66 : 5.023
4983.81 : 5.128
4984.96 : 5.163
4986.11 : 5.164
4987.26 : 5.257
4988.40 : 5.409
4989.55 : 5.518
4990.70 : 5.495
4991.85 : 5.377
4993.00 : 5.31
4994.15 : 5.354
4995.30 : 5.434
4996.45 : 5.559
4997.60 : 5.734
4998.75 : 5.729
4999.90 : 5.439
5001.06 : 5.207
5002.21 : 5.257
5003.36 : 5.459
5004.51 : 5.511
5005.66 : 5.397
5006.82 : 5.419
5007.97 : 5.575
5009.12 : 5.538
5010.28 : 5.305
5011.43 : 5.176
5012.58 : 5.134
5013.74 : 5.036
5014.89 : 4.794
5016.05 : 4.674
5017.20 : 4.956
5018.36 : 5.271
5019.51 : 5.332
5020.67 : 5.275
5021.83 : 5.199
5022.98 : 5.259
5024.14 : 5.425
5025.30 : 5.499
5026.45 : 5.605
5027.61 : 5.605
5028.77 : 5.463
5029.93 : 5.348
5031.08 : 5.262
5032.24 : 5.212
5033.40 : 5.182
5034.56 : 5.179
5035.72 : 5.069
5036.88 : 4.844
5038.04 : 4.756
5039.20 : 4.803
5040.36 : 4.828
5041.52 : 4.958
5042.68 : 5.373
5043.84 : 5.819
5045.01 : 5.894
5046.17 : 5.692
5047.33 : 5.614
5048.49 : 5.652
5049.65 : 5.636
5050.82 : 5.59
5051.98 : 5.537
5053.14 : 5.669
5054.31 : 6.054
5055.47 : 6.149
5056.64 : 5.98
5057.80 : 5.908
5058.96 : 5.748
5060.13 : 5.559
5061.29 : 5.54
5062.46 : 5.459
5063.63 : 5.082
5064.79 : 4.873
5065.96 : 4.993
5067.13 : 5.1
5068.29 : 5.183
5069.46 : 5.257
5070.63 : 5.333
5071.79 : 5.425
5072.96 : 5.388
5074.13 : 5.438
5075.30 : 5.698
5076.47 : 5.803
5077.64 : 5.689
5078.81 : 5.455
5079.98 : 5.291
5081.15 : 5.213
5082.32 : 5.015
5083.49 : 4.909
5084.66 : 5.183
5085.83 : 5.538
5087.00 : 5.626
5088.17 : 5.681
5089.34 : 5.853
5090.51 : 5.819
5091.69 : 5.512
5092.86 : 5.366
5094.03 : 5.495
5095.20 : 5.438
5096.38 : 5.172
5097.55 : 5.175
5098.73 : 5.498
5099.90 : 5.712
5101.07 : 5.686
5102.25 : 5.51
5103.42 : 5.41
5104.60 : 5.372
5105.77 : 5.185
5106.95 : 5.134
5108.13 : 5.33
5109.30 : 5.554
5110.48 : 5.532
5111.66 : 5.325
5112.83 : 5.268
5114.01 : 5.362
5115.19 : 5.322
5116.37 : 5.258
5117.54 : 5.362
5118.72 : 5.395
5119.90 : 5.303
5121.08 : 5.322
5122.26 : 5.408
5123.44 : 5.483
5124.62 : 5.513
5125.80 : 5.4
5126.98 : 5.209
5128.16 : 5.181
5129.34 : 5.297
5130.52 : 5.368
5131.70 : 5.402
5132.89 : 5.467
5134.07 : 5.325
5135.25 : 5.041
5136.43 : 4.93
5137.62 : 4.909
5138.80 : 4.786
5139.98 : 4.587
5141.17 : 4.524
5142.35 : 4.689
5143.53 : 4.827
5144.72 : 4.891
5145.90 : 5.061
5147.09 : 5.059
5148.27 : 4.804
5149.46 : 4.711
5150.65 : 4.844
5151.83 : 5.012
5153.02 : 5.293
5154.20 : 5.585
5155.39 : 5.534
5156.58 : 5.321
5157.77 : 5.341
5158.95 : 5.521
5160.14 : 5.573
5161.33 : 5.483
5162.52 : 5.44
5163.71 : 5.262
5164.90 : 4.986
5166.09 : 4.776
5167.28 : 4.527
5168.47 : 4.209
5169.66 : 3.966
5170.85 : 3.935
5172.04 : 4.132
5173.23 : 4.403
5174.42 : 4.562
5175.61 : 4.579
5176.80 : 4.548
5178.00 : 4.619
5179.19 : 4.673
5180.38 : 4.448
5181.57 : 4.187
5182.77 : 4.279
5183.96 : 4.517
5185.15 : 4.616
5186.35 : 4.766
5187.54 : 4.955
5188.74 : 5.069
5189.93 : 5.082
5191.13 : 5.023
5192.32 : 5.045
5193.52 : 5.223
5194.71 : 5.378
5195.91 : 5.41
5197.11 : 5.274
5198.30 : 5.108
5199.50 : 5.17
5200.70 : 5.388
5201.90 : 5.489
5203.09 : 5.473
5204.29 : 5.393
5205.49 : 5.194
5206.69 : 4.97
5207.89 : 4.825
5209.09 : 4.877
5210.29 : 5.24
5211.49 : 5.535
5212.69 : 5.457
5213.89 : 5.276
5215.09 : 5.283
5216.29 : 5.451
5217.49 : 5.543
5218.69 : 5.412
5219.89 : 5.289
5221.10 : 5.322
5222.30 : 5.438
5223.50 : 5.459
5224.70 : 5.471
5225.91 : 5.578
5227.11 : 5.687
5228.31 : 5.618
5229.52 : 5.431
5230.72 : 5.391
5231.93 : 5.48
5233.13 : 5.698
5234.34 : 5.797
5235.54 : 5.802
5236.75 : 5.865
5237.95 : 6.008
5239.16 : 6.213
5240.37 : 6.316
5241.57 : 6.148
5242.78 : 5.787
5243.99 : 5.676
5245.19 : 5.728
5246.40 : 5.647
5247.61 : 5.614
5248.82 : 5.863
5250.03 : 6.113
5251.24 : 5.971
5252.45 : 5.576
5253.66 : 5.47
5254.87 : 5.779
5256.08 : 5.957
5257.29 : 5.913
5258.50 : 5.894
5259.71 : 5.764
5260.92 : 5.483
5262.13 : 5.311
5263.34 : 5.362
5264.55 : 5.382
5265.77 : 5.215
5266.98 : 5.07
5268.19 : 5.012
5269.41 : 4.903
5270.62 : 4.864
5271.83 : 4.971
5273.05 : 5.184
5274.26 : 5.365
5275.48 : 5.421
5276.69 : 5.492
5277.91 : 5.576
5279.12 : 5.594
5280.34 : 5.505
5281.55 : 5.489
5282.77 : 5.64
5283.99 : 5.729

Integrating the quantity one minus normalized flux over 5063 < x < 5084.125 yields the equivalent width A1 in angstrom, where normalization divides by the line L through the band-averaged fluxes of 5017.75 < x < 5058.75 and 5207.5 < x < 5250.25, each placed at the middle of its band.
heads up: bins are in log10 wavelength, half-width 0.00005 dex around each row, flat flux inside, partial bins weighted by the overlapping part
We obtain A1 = 0.7 angstrom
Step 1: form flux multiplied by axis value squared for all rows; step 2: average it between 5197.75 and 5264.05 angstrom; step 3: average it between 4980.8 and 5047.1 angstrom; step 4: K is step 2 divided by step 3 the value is 1.1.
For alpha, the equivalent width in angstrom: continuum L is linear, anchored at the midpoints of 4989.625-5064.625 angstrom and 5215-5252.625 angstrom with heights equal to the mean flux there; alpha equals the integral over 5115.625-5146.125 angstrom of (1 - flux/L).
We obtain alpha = 2.1 angstrom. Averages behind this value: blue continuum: 5.39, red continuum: 5.68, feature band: 5.15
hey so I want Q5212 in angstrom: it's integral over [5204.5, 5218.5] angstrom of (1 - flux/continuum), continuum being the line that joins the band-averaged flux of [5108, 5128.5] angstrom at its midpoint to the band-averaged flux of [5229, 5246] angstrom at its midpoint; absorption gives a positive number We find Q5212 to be 1.1 angstrom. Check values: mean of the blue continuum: 5.37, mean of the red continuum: 5.81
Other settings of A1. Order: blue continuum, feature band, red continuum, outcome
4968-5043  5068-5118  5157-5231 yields -2.2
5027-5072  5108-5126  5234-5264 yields 0.5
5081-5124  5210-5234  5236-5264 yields 1.1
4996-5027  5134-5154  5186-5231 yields 1.5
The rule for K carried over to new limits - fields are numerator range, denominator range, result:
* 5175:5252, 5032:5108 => 1.04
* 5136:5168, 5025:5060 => 0.96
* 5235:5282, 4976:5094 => 1.14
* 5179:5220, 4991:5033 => 1.03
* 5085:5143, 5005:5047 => 1.05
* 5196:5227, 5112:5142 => 1.06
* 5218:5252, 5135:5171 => 1.19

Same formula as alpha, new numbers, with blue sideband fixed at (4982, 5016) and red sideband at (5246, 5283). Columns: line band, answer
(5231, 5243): -0.93 angstrom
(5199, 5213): 0.54 angstrom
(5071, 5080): -0.26 angstrom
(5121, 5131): 0.10 angstrom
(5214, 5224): 0.13 angstrom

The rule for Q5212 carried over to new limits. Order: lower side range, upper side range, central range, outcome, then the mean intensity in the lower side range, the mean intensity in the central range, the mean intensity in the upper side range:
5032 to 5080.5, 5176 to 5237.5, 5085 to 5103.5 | -0.6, 5.42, 5.53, 5.21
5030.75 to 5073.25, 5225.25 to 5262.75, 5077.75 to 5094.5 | 0.1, 5.4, 5.43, 5.76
